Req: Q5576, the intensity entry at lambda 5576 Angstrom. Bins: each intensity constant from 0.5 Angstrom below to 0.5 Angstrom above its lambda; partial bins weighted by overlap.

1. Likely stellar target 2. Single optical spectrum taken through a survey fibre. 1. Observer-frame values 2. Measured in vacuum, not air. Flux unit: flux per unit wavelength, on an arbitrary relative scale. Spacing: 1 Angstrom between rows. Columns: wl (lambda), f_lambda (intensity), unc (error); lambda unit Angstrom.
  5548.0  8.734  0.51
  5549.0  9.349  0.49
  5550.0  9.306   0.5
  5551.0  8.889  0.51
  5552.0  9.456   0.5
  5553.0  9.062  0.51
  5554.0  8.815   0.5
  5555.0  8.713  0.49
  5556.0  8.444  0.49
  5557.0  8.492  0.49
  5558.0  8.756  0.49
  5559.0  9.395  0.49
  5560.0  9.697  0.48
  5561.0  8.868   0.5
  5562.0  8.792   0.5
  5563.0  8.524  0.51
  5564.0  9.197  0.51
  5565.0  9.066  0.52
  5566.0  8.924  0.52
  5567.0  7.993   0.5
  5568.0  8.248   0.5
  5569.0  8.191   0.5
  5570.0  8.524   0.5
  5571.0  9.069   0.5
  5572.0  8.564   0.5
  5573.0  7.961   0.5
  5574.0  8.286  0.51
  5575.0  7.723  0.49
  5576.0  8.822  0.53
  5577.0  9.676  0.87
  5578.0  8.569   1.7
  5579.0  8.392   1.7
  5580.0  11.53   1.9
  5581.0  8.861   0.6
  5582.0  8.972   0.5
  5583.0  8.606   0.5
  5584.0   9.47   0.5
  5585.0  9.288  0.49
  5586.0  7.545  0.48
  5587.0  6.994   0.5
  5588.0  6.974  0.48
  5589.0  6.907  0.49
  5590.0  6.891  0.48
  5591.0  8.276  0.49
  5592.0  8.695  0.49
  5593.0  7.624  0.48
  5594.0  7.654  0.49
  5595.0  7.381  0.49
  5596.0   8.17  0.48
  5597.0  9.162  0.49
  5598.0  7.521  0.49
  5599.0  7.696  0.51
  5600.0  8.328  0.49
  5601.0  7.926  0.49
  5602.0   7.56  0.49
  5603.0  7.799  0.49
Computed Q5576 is 8.822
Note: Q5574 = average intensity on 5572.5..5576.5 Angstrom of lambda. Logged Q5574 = 8.2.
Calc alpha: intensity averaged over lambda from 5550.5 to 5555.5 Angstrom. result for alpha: 8.99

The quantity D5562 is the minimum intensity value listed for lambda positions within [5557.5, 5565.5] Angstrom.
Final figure 8.524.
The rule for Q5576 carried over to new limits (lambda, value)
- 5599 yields 7.696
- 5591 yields 8.276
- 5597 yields 9.162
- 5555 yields 8.713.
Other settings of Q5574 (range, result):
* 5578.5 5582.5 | 9.44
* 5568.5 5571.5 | 8.59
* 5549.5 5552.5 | 9.22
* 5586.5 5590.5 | 6.94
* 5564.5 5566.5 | 9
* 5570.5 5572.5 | 8.82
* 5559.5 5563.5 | 8.97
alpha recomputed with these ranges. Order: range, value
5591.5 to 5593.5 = 8.16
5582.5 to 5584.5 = 9.04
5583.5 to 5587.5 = 8.32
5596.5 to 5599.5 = 8.13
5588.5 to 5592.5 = 7.69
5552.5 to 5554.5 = 8.94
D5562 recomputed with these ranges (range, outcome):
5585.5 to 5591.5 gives 6.891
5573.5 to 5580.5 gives 7.723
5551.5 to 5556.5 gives 8.444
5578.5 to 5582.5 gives 8.392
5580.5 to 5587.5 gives 6.994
